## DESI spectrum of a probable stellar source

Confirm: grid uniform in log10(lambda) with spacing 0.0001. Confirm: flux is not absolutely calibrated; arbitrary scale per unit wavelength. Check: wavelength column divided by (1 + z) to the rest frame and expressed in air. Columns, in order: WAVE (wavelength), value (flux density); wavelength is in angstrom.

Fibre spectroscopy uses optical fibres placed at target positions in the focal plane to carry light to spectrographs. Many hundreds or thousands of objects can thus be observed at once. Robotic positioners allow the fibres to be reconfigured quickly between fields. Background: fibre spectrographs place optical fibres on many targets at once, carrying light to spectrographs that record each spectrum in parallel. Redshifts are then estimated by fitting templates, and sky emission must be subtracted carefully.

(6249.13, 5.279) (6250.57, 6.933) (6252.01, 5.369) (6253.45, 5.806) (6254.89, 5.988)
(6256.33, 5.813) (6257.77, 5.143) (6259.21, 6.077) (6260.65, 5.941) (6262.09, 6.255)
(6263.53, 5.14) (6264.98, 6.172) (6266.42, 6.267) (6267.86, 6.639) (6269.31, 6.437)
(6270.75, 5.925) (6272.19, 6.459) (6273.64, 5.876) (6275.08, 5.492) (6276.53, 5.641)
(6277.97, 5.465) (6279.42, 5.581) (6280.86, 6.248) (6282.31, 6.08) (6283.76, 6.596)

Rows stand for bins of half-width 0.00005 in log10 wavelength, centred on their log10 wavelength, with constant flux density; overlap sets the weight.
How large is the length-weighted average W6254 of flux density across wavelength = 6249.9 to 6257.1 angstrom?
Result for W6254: 5.97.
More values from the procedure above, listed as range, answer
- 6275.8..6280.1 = 5.56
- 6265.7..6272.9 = 6.35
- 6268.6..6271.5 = 6.2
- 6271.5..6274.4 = 6.15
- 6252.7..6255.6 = 5.89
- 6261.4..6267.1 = 5.95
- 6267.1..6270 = 6.53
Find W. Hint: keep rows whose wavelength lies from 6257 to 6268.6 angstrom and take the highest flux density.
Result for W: 6.639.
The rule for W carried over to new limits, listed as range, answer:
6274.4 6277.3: 5.641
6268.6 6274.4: 6.459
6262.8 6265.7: 6.172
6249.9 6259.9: 6.933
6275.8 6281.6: 6.248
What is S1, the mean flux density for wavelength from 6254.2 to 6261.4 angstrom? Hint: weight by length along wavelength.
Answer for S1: 5.8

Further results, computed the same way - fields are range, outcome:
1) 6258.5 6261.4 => 6.02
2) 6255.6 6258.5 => 5.49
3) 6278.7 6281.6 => 5.92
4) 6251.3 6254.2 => 5.59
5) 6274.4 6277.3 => 5.57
